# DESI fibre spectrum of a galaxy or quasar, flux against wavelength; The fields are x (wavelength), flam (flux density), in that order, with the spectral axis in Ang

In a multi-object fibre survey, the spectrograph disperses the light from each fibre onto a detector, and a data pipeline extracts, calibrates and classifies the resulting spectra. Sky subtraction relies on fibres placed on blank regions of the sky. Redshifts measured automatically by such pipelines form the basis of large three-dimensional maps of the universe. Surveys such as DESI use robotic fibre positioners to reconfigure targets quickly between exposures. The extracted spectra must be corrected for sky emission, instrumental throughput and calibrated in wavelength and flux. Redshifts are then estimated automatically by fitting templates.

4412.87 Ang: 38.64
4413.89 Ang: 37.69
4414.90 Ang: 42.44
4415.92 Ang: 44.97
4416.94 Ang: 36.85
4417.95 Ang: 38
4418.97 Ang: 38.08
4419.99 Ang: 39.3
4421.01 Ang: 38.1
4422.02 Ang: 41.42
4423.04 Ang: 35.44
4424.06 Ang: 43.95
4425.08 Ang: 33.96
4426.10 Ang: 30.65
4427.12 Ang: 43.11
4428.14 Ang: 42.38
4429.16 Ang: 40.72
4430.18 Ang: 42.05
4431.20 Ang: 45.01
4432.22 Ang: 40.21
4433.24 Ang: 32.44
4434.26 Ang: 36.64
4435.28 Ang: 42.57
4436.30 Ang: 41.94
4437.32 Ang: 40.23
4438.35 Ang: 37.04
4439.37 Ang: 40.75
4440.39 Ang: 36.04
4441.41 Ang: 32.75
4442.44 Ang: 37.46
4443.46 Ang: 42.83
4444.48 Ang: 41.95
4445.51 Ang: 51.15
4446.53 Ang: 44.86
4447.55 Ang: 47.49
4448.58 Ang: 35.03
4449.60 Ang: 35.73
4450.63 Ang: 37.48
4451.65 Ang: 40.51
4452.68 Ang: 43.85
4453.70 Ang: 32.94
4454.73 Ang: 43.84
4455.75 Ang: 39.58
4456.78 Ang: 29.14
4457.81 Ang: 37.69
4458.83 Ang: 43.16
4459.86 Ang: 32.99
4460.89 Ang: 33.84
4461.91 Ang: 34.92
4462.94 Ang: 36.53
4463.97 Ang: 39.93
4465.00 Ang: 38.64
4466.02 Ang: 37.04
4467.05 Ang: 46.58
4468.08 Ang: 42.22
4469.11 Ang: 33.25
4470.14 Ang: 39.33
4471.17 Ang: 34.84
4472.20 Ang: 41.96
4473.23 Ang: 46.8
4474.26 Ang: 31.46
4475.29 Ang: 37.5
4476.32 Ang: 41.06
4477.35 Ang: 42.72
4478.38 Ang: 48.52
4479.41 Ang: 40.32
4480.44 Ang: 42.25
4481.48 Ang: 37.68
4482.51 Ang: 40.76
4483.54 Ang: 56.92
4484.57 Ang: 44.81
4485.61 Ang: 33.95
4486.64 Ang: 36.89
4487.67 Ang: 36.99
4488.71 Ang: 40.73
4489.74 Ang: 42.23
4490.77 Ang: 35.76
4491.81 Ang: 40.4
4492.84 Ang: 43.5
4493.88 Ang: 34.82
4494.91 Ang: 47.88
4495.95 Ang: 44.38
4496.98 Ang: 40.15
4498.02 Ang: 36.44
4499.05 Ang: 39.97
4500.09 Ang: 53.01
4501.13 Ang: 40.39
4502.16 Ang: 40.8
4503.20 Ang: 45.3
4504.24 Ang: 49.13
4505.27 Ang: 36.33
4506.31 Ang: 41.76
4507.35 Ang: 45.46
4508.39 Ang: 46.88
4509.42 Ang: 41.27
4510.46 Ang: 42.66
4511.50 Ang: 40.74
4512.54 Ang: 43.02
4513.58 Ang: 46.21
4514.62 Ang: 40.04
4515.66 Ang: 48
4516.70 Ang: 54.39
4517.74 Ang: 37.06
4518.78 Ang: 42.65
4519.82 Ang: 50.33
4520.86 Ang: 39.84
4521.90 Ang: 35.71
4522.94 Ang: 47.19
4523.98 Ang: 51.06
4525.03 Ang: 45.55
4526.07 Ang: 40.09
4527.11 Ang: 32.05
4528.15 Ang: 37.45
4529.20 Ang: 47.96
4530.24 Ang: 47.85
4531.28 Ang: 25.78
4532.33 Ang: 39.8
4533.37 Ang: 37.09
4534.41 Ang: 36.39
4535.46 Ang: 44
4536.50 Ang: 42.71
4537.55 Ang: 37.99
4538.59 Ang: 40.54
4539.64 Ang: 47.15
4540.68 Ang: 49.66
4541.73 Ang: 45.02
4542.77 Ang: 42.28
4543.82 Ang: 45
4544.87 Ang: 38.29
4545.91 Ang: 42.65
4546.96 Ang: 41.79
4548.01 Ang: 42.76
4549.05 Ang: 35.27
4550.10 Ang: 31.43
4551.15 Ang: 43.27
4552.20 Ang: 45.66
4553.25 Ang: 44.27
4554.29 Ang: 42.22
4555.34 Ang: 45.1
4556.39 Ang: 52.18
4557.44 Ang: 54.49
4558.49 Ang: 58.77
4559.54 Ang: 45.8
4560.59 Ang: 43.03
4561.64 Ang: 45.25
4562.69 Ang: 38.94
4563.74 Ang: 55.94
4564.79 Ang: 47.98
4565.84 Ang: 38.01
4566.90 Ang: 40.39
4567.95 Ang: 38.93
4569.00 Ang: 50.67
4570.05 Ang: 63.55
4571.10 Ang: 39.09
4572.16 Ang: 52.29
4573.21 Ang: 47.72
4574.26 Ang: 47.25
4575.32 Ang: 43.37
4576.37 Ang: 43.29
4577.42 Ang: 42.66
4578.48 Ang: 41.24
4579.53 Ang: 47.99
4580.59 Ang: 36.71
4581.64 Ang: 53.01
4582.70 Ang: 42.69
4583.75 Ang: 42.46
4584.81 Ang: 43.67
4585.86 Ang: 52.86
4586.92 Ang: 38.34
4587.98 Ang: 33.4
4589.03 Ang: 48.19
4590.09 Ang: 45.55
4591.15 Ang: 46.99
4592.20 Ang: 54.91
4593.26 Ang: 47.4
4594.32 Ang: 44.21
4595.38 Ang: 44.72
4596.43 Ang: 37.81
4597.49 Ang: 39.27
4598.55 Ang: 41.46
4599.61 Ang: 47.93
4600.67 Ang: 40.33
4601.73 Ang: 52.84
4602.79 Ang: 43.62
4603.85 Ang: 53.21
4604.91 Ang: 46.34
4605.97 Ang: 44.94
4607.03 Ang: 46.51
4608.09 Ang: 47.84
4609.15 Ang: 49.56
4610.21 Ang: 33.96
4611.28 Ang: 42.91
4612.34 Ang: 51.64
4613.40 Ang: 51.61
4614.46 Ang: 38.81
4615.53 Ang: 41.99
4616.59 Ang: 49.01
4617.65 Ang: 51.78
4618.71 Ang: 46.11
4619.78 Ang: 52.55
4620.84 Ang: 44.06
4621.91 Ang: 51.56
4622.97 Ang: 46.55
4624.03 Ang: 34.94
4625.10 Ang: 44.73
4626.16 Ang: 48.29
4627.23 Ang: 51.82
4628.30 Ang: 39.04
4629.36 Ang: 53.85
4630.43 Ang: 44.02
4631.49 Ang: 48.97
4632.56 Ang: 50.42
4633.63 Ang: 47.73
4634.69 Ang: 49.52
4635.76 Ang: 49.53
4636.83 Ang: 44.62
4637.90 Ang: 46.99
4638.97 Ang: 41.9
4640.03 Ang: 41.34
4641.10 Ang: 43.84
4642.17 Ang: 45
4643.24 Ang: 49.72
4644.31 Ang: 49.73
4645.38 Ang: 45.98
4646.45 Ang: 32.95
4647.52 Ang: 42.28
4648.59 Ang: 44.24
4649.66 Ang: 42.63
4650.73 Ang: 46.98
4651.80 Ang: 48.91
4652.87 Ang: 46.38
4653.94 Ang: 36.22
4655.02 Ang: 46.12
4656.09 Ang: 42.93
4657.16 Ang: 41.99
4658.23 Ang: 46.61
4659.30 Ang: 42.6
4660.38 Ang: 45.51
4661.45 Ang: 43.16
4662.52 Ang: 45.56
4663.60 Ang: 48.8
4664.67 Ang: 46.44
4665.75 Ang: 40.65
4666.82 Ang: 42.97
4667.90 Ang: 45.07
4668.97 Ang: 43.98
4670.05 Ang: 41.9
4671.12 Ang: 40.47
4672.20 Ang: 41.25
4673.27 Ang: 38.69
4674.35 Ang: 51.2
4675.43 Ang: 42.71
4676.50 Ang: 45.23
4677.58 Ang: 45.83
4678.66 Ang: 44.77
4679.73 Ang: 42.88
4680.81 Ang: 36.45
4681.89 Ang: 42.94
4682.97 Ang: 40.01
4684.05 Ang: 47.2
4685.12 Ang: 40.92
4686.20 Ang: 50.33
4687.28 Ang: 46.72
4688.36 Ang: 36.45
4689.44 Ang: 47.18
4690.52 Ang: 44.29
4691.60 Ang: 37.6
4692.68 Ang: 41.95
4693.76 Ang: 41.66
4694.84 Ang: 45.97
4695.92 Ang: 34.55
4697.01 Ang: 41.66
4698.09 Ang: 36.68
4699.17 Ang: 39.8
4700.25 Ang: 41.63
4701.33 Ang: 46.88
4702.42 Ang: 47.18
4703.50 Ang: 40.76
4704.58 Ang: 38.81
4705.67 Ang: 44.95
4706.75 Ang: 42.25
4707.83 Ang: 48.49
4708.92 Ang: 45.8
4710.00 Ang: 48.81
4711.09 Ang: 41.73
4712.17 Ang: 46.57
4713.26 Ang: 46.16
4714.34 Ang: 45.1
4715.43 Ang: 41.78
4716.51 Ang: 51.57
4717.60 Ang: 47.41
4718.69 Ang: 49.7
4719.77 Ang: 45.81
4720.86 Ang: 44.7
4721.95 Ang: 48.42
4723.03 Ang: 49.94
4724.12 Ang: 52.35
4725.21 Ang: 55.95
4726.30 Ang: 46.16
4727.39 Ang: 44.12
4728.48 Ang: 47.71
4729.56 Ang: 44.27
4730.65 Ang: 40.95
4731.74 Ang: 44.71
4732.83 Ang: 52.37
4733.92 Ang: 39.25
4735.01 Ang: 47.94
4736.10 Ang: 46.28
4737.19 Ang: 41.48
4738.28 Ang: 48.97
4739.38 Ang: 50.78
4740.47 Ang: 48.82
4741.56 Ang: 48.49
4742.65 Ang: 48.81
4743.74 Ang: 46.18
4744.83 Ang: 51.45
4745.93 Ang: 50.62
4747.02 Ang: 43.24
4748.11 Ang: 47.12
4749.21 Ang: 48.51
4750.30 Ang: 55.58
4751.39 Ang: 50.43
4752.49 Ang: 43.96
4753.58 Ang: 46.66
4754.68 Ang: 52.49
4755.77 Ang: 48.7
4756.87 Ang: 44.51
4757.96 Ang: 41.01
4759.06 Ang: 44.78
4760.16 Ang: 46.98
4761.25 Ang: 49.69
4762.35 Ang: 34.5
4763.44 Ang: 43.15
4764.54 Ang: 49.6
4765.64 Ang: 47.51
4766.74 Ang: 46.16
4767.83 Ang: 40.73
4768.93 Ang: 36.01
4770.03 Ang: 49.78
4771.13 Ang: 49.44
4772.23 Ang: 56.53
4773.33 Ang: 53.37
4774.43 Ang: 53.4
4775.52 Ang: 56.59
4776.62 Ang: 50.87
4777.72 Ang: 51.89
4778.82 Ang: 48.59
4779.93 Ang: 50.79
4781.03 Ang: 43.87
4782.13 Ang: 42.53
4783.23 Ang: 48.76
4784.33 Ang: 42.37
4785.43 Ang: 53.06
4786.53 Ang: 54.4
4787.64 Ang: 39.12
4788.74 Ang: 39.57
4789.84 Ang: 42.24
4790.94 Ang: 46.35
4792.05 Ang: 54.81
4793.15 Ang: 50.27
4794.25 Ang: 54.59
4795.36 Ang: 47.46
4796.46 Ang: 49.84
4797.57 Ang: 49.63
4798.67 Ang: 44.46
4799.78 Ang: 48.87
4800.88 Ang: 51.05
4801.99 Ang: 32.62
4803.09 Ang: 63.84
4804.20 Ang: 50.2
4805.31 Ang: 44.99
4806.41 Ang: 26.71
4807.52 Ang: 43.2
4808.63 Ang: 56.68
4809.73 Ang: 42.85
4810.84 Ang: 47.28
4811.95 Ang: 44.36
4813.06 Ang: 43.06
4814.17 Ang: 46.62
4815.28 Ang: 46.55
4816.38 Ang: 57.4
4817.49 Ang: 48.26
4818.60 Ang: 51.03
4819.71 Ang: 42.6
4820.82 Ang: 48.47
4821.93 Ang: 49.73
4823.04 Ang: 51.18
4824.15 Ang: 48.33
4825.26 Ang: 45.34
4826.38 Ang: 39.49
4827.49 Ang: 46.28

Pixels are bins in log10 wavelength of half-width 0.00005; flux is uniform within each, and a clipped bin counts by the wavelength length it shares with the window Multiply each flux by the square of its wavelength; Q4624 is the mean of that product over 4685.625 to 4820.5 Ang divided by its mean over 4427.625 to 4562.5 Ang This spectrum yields 1.25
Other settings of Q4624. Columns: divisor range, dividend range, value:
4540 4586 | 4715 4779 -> 1.14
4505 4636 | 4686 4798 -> 1.12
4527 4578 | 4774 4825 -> 1.21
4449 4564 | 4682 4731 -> 1.17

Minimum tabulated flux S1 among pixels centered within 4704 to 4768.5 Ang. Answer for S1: 34.5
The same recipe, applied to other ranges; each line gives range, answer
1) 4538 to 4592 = 31.43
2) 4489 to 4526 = 34.82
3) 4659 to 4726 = 34.55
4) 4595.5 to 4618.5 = 33.96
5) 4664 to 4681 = 36.45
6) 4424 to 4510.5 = 29.14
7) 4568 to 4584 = 36.71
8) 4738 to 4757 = 43.24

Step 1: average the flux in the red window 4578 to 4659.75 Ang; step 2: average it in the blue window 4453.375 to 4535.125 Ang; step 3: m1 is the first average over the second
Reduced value 1.11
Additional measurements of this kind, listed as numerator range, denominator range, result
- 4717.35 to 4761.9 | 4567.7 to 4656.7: 1.04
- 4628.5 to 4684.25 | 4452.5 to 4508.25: 1.10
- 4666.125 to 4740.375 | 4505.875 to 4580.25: 1.02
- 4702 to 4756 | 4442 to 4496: 1.17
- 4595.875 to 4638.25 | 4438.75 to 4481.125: 1.17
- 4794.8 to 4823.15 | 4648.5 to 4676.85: 1.07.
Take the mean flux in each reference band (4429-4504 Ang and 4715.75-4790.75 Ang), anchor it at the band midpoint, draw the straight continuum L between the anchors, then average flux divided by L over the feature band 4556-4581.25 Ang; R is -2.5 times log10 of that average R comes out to -0.09 mag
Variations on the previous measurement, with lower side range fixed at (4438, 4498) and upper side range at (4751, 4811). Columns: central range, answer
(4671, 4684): 0.047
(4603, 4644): -0.072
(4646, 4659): 0.024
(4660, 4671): 0.007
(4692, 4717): 0.048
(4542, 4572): -0.072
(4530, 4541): 0.025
